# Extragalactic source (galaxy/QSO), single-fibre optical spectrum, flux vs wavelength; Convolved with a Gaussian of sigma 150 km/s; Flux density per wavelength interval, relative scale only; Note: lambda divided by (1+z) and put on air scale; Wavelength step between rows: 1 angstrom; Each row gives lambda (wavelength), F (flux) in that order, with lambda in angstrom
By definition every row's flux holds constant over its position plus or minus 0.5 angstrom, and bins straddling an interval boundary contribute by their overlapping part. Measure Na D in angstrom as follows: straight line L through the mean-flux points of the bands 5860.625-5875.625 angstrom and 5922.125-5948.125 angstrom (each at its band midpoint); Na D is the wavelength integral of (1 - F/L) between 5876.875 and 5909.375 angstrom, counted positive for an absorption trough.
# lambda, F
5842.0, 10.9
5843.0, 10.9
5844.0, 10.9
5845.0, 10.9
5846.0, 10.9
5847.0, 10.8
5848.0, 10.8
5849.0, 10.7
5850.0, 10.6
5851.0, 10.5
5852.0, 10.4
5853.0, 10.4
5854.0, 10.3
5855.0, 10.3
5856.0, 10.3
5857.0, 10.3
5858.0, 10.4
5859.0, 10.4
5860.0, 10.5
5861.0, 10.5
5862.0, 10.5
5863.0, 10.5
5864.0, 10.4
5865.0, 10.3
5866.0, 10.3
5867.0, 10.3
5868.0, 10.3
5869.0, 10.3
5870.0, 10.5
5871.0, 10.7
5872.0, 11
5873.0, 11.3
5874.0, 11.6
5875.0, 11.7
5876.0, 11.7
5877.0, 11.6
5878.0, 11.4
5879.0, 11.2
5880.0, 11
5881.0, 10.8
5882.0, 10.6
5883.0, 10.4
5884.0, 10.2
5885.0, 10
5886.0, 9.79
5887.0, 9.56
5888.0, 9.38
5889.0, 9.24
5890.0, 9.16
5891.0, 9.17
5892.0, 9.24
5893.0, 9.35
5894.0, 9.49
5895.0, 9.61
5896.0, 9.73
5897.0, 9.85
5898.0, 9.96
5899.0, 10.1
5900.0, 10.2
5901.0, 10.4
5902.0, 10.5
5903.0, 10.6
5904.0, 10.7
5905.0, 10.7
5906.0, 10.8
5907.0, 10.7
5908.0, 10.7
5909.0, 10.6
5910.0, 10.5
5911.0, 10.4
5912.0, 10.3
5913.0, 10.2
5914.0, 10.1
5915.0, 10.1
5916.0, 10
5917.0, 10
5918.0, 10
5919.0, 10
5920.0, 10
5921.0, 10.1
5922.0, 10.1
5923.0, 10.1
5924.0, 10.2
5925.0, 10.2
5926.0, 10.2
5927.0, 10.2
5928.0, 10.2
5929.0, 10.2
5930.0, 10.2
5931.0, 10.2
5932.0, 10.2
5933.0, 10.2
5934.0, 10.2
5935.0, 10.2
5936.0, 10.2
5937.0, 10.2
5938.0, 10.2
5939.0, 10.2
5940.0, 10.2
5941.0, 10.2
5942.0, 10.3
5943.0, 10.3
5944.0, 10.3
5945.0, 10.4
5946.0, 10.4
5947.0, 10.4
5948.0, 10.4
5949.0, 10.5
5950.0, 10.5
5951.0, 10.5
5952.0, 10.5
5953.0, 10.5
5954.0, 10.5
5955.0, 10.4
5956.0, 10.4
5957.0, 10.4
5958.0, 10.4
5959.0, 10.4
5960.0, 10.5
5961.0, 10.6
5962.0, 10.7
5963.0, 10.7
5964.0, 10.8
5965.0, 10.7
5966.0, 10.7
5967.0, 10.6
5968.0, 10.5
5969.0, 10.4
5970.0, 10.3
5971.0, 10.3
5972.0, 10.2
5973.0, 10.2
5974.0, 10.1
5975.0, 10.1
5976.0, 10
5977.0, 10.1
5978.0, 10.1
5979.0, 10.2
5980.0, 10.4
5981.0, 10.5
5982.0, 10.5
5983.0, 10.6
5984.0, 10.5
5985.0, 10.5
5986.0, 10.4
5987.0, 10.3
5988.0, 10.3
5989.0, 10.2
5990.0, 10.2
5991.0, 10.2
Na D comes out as 1.0 angstrom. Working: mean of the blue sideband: 10.7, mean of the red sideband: 10.2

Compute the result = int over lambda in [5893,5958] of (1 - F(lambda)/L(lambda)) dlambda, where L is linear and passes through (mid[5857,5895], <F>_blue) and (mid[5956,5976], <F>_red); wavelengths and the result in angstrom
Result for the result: 1.0 angstrom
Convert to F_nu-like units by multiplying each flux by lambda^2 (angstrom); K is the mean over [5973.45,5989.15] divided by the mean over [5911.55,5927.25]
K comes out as 1.04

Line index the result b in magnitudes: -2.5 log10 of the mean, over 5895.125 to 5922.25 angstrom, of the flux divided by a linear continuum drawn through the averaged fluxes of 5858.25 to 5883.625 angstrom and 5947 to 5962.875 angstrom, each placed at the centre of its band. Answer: 0.040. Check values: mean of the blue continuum 10.8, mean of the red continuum 10.5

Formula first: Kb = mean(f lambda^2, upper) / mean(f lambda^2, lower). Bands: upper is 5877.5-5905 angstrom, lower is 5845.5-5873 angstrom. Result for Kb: 1.0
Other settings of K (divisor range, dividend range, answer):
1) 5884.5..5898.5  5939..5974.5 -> 1.12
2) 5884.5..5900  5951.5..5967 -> 1.12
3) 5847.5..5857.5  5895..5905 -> 0.99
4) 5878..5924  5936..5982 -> 1.04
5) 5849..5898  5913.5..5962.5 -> 1.01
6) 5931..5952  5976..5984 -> 1.02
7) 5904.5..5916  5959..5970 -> 1.03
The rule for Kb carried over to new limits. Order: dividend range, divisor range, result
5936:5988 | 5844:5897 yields 1.03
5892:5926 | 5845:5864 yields 0.99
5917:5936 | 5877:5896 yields 1.03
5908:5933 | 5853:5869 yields 1.00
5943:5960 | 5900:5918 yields 1.02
